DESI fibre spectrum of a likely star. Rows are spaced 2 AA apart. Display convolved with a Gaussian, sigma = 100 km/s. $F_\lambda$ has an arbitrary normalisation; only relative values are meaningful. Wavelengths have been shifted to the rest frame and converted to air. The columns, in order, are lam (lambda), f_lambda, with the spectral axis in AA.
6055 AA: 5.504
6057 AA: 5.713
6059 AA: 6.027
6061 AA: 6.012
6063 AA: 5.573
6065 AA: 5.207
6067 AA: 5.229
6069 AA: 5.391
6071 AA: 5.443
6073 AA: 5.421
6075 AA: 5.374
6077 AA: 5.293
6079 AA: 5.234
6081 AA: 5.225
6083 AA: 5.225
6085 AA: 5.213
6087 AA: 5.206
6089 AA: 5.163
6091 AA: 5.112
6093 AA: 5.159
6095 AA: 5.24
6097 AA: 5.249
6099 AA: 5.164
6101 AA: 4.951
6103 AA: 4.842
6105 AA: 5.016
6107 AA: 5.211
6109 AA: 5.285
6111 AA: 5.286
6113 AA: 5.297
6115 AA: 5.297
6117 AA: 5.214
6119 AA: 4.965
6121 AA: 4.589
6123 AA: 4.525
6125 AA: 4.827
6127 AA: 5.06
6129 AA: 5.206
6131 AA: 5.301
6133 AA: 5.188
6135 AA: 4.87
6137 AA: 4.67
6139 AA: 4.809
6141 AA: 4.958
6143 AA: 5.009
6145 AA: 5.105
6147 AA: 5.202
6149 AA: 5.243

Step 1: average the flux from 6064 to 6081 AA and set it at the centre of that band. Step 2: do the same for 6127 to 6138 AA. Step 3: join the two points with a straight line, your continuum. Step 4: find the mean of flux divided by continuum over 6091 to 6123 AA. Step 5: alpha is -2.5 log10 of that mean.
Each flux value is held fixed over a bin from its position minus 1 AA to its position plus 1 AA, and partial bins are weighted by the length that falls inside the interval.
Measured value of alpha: 0.01 mag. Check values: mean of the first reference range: 5.32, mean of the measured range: 5.1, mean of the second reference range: 5.05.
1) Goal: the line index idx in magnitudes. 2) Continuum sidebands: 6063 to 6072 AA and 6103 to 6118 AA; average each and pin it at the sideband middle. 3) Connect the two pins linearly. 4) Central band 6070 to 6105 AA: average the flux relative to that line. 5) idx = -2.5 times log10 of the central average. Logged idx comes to 0.02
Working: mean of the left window 5.35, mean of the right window 5.2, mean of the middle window 5.2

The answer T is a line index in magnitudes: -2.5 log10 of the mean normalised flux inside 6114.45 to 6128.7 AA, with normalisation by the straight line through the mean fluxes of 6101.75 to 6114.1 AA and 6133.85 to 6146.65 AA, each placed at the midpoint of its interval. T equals 0.03 mag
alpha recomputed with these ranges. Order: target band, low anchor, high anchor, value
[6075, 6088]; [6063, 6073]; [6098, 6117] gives 0.009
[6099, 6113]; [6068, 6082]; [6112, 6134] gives 0.006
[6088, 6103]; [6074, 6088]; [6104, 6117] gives 0.024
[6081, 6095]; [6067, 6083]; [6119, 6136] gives 0.009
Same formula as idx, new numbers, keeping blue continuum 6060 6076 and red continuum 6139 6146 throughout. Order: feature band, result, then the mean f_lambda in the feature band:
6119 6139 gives 0.04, 4.91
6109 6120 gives -0.01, 5.22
